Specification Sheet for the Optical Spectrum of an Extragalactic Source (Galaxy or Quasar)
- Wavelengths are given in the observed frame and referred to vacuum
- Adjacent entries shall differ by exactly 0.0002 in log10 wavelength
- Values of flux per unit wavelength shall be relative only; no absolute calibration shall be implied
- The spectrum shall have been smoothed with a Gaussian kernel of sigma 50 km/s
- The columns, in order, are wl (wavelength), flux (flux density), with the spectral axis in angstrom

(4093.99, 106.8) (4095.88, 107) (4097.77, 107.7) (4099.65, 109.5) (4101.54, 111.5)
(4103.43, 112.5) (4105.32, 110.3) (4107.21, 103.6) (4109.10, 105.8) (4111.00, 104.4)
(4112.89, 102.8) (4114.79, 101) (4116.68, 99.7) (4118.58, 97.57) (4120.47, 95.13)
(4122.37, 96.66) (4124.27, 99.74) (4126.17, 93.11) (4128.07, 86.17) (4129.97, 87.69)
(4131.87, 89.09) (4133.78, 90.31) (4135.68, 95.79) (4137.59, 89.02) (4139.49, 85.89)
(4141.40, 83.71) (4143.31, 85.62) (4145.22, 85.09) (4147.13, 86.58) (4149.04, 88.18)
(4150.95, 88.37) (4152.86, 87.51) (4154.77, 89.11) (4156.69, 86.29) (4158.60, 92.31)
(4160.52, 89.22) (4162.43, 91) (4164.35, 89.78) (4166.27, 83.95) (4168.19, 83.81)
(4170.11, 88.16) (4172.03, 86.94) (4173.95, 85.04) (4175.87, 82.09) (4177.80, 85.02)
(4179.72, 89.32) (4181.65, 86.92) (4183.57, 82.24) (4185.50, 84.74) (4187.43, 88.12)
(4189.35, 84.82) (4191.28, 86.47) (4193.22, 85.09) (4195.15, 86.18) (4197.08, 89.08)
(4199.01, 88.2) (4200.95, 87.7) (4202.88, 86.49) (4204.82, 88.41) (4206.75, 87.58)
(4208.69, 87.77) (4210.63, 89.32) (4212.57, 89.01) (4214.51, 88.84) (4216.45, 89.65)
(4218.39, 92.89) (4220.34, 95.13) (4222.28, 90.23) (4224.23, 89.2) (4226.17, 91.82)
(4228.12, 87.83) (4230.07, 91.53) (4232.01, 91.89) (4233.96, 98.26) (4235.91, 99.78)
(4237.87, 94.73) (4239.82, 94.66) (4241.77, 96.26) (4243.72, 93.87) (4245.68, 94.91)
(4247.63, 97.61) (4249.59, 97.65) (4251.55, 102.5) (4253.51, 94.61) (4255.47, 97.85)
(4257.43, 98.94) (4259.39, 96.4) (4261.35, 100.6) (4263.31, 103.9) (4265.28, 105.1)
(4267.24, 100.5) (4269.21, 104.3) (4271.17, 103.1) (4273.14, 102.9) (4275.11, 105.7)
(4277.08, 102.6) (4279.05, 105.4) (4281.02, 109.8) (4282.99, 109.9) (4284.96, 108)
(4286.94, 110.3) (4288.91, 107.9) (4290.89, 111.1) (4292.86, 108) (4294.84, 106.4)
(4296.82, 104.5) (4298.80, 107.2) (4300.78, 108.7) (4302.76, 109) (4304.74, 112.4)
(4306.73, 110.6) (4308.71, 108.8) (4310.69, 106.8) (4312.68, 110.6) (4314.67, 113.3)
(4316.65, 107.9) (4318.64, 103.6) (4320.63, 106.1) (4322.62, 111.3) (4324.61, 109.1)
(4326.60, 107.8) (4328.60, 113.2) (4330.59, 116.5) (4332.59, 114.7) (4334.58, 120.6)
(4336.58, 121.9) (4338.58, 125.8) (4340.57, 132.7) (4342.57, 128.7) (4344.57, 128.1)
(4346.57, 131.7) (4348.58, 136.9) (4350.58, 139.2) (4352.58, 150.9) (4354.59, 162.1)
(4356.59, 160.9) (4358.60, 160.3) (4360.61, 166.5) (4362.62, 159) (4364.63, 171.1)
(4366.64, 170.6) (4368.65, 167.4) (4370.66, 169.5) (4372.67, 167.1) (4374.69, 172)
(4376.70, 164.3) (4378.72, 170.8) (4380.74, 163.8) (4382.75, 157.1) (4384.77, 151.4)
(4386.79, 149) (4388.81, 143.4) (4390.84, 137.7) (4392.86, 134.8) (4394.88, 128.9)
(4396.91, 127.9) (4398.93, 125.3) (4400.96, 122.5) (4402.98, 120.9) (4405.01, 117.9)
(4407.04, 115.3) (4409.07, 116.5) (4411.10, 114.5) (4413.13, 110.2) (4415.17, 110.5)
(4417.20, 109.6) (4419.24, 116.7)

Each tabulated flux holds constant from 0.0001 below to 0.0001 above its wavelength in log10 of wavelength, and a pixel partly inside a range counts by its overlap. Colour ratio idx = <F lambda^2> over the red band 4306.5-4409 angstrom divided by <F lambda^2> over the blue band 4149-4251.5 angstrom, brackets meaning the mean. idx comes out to 1.63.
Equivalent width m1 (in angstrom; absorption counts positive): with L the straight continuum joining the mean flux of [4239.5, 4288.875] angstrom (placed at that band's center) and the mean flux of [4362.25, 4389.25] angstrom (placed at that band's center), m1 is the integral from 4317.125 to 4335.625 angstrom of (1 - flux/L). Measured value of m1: 3.4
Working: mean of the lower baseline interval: 102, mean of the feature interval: 111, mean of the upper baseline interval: 163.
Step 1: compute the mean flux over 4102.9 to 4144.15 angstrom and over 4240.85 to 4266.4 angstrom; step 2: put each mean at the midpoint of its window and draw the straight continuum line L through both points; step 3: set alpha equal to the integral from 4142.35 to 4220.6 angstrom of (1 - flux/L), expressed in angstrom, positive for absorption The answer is 7.8 angstrom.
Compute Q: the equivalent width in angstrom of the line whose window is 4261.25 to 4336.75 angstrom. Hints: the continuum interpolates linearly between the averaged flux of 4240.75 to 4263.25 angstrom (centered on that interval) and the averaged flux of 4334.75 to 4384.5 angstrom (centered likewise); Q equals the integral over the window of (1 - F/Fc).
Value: 7.9 angstrom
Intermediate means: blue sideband 97.7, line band 108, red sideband 153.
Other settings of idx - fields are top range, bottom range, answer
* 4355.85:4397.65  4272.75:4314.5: 1.51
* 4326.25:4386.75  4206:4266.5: 1.65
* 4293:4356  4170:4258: 1.38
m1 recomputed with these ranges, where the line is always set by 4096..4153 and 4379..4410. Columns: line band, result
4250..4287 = 4.41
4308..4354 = 2.26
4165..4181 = 2.72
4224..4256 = 5.04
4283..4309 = 2.61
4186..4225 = 7.02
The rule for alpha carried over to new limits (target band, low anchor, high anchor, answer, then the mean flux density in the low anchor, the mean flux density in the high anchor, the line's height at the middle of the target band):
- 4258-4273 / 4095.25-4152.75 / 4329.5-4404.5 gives 2.74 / 96.4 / 145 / 125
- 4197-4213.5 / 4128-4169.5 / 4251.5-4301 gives 1.24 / 88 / 104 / 95.3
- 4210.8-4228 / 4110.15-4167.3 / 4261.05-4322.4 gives 1.55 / 91.3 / 107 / 99.6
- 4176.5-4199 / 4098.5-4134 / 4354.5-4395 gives 5.83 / 100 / 159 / 116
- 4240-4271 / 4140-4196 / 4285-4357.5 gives 1.70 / 86.6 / 118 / 105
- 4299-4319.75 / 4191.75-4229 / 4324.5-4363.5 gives 2.33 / 88.9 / 135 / 123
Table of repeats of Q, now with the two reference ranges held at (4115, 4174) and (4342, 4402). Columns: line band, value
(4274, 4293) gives 2.9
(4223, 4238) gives 2.6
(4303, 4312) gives 1.6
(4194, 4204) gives 1.6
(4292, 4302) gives 1.8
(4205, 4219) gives 2.4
